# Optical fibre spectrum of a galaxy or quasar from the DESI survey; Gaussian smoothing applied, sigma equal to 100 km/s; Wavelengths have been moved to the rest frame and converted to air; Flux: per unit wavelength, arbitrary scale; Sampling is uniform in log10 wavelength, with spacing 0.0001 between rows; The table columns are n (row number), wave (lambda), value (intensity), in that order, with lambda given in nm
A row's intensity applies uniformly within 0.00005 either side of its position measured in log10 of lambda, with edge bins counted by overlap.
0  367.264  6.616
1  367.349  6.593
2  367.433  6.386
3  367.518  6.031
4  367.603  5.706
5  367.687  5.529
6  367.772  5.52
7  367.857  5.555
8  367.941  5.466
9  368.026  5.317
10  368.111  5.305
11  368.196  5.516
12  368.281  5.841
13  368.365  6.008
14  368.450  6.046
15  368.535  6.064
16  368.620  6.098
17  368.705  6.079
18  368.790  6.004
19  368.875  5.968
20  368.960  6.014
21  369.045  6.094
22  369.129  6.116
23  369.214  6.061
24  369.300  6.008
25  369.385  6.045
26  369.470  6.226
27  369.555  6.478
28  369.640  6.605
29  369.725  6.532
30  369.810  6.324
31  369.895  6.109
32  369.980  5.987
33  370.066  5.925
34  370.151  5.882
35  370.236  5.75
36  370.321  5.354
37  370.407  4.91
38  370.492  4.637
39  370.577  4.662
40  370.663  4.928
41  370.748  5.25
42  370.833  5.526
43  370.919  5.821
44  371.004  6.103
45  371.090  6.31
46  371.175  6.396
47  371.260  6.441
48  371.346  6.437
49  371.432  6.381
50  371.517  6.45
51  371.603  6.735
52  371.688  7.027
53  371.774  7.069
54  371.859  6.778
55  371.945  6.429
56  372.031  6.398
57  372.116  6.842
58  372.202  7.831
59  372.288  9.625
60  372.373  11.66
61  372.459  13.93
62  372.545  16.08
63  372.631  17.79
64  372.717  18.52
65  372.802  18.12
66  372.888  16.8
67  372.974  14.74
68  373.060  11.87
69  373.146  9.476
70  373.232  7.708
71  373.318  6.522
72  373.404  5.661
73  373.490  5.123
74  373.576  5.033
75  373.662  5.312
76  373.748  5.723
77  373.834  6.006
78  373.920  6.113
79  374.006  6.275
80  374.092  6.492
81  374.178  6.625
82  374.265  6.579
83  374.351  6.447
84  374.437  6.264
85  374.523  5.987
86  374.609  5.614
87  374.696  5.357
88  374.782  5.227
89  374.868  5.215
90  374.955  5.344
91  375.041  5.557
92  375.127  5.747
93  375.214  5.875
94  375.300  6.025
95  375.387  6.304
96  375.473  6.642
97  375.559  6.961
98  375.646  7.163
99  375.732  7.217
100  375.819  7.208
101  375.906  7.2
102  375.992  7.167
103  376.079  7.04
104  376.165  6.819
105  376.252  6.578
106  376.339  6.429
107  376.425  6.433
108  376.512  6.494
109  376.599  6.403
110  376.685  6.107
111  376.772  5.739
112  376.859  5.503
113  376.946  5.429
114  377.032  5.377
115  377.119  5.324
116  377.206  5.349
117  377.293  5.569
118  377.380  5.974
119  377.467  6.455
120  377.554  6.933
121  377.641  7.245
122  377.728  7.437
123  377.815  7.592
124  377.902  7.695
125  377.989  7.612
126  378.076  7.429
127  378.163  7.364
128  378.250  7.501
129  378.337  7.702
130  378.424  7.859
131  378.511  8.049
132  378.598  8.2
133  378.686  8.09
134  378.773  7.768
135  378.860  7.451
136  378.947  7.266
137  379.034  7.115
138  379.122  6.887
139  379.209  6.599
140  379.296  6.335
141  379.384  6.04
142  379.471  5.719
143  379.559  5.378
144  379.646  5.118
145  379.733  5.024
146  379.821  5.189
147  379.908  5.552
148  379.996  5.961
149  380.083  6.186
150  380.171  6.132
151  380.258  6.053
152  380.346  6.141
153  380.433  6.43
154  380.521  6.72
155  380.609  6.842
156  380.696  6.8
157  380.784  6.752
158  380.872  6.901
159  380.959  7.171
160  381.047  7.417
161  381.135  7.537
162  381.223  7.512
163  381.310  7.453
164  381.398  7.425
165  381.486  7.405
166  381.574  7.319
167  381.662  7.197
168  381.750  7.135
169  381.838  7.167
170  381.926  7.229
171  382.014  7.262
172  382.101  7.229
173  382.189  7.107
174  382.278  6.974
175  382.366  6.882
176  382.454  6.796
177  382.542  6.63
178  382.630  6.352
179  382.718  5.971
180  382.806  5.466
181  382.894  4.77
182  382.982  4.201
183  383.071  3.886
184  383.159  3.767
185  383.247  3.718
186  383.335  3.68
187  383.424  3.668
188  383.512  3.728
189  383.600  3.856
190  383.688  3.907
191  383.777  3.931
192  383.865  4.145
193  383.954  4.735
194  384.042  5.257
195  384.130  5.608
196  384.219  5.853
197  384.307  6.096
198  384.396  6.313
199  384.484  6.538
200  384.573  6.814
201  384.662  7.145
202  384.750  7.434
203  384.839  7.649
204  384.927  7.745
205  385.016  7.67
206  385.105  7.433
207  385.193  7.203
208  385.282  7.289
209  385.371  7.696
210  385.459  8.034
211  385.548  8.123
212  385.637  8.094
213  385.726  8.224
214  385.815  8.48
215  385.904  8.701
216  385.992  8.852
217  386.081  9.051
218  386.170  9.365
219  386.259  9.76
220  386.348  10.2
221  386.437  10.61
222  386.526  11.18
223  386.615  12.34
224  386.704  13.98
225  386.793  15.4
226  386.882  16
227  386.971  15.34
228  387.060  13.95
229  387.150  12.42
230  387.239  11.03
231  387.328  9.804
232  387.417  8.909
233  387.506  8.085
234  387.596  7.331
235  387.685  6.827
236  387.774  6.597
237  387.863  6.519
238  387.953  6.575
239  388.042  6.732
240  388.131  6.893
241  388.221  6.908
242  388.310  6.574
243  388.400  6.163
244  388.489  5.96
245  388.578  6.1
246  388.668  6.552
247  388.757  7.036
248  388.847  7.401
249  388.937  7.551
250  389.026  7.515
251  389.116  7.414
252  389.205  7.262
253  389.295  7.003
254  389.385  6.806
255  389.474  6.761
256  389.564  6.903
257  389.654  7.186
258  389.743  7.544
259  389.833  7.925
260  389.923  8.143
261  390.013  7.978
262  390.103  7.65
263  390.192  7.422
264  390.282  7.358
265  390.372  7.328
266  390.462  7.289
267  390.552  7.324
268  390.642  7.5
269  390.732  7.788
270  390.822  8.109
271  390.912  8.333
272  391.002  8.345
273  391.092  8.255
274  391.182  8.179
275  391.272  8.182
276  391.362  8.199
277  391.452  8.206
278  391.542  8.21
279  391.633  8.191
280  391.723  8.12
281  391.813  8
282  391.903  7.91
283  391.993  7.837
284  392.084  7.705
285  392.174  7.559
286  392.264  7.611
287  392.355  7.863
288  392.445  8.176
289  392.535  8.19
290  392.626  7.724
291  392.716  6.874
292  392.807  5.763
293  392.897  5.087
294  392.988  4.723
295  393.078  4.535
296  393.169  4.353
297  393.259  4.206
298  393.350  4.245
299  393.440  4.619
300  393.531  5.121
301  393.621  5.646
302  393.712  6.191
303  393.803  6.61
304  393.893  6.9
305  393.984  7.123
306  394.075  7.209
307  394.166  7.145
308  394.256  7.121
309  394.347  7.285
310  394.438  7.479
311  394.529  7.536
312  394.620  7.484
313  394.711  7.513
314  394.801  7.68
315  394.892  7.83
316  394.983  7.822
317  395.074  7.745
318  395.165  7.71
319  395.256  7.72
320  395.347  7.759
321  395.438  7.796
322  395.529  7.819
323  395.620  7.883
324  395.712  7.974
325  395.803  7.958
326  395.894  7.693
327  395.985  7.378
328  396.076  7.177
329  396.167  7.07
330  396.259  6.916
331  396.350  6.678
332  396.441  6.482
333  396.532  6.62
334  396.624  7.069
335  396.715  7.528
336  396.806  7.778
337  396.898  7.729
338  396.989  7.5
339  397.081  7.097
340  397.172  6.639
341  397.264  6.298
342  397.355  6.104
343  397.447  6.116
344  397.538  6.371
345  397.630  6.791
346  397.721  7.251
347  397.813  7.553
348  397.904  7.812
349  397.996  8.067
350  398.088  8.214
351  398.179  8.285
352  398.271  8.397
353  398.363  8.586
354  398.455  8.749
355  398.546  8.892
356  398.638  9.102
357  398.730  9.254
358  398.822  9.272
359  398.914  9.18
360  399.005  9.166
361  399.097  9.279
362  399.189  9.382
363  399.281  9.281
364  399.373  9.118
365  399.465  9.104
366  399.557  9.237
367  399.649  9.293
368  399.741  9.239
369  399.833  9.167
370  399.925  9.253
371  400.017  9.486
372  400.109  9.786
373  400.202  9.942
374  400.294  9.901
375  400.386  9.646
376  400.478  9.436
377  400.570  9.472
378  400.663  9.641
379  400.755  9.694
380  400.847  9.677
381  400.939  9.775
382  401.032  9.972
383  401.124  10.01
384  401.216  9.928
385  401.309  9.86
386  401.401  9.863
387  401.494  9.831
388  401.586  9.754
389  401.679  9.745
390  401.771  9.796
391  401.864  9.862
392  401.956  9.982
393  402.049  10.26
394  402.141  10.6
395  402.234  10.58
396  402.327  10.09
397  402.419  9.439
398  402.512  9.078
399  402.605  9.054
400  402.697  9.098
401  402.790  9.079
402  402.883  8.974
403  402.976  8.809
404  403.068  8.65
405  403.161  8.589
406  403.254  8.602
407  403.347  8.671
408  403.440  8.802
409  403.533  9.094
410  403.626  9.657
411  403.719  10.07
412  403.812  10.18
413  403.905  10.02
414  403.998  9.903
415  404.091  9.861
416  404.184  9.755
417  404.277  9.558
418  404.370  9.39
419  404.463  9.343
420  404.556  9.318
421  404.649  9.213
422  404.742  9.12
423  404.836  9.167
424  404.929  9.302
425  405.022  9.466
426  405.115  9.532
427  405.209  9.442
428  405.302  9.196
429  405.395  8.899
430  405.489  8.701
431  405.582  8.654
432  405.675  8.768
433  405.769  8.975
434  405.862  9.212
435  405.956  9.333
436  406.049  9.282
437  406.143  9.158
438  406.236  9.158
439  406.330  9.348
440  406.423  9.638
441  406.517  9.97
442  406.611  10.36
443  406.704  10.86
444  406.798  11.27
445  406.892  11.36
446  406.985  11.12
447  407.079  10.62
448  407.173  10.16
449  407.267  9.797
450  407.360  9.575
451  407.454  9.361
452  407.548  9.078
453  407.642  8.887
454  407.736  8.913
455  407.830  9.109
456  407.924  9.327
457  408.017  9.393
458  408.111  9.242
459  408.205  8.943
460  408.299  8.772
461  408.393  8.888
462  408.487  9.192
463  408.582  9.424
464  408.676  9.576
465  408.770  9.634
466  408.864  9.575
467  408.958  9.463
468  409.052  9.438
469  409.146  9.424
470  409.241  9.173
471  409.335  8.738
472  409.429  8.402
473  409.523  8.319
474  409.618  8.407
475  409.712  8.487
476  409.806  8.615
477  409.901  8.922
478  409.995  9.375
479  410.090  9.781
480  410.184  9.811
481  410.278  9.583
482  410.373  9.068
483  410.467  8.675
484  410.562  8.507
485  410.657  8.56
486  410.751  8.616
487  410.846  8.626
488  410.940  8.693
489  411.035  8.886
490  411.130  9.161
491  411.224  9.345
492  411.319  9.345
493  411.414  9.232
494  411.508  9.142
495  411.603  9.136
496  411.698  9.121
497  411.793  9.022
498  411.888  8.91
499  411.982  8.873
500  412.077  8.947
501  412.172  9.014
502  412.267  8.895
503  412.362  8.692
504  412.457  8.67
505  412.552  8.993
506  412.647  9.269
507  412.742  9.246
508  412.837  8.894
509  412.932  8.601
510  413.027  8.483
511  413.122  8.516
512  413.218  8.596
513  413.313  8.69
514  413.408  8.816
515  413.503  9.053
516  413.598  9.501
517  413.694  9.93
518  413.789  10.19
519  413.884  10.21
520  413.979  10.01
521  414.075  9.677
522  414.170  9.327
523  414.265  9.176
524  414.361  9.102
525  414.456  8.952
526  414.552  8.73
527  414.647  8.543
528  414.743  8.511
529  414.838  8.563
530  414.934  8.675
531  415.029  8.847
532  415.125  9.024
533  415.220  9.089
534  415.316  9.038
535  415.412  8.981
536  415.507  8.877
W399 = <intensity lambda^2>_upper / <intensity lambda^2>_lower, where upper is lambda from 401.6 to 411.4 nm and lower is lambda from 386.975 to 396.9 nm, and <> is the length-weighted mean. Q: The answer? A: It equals 1.36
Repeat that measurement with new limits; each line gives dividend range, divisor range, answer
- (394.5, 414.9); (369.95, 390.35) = 1.40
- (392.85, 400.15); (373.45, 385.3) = 1.30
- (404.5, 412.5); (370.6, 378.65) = 1.50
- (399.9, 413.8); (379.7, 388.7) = 1.43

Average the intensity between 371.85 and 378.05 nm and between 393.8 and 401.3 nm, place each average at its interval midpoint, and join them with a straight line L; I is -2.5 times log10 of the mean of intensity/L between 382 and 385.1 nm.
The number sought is 0.34 mag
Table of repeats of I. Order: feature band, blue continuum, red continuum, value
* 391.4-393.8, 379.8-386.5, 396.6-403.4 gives 0.189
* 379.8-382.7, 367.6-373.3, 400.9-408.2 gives 0.188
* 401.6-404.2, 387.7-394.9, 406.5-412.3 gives -0.123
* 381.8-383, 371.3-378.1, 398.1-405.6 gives 0.232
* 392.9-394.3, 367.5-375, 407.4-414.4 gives 0.396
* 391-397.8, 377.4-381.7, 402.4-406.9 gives 0.176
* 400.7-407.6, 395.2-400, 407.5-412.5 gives -0.126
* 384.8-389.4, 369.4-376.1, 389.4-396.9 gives -0.196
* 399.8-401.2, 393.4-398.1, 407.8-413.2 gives -0.239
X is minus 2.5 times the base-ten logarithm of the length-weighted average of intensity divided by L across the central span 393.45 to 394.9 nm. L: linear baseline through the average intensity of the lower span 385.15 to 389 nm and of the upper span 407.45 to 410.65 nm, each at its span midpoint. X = 0.29 mag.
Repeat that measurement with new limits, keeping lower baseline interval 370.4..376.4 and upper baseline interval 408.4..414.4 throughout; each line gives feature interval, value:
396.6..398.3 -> 0.168 mag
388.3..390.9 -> 0.132 mag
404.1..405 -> -0.069 mag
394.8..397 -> 0.130 mag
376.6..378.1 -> 0.199 mag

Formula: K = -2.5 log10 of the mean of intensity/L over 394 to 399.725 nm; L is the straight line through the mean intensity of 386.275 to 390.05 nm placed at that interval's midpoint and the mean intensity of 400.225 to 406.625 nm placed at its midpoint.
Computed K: 0.17 mag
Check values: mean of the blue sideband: 8.7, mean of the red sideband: 9.48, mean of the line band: 7.81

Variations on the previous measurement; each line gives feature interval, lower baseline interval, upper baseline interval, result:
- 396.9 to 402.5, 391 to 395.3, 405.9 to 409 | -0.09 mag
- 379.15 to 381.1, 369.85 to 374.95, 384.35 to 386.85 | 0.32 mag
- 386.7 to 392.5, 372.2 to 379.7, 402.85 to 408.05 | 0.03 mag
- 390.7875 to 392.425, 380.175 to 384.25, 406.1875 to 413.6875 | -0.14 mag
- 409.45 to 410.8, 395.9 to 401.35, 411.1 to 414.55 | 0.01 mag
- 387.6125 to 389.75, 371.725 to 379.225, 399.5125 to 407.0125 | 0.23 mag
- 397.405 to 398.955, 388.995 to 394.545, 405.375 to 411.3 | -0.02 mag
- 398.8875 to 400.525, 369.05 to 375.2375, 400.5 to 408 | -0.02 mag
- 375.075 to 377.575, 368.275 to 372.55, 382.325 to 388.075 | 0.11 mag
